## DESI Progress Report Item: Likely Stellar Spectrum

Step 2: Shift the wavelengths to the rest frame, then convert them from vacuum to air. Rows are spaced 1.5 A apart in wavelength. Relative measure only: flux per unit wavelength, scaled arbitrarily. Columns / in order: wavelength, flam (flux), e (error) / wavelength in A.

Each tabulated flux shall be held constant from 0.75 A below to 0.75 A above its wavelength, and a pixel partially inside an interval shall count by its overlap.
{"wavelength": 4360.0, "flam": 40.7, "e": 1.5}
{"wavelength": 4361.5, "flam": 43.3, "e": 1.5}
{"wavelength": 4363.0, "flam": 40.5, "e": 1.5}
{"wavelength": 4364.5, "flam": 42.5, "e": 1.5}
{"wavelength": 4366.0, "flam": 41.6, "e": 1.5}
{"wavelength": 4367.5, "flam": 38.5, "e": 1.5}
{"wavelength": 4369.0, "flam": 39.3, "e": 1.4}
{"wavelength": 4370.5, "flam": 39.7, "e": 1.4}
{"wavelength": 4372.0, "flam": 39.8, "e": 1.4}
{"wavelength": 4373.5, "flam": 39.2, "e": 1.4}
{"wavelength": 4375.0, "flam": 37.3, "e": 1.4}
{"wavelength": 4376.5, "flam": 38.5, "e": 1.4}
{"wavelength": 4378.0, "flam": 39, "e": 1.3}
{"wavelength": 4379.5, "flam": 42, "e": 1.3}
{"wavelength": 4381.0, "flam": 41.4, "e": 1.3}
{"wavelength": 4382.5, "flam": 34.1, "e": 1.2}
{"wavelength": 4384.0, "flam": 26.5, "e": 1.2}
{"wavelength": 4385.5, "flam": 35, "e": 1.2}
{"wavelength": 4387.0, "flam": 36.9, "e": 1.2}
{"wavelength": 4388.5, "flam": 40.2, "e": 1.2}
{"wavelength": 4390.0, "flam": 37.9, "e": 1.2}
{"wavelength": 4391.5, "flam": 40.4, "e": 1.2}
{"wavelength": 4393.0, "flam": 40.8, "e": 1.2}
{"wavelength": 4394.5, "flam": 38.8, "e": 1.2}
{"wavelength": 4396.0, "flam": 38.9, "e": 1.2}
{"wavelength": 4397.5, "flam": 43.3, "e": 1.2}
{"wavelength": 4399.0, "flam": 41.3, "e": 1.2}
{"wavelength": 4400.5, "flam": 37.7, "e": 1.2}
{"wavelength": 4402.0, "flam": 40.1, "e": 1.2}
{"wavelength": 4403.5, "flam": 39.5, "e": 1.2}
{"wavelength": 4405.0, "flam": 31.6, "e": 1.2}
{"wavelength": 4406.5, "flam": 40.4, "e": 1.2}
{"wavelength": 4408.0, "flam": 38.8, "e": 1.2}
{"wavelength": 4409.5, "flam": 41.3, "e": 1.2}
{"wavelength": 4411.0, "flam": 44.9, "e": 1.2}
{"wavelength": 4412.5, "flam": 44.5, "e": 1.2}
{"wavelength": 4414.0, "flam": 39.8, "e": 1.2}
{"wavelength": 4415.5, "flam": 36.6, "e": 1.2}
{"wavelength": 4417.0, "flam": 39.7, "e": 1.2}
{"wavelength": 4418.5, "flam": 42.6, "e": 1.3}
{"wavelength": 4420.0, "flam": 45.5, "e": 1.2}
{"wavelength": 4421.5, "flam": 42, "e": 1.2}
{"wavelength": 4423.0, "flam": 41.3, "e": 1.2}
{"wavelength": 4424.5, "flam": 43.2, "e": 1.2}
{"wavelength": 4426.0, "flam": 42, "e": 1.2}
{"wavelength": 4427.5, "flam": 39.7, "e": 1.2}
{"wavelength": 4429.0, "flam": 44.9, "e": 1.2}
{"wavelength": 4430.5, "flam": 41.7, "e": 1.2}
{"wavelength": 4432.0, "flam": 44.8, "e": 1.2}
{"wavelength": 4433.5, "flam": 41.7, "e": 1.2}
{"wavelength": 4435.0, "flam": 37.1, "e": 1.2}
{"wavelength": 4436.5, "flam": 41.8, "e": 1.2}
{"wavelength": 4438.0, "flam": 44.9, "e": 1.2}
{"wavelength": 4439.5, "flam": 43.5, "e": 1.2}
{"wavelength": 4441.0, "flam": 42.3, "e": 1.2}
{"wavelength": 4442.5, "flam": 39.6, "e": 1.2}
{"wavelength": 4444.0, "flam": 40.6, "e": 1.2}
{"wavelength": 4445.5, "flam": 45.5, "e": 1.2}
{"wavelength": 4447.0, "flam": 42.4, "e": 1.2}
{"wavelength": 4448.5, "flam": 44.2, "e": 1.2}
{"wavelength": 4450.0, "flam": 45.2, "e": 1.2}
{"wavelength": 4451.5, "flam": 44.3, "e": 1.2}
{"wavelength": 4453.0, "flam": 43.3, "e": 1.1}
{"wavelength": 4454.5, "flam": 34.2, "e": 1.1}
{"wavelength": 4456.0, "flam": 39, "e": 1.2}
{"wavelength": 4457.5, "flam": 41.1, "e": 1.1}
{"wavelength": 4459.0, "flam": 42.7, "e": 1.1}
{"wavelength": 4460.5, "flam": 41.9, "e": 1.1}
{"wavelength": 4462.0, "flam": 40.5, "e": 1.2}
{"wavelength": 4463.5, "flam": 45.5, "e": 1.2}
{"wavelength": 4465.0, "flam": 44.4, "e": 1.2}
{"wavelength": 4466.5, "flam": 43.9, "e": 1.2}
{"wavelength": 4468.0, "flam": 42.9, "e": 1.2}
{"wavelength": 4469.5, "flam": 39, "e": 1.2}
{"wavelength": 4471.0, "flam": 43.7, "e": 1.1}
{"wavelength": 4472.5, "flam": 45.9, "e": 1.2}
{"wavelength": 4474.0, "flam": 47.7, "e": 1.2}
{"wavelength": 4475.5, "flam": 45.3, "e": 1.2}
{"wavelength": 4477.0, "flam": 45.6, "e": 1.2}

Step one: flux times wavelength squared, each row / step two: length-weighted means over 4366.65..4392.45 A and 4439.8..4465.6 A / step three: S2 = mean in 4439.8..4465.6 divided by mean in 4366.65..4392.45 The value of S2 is 1.1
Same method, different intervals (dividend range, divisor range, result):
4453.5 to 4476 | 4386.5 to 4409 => 1.12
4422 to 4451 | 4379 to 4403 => 1.13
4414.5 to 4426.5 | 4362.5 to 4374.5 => 1.06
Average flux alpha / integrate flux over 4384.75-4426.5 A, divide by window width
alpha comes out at 40.2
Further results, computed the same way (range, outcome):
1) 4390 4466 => 41.4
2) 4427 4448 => 42.2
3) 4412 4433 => 42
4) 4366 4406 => 38.4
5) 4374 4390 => 37.2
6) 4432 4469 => 42.2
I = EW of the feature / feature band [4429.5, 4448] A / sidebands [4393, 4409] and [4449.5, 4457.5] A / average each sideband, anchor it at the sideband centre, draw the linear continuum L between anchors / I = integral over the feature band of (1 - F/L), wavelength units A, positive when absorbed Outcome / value -0.8 A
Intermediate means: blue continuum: 39.2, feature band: 42.2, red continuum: 41.1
